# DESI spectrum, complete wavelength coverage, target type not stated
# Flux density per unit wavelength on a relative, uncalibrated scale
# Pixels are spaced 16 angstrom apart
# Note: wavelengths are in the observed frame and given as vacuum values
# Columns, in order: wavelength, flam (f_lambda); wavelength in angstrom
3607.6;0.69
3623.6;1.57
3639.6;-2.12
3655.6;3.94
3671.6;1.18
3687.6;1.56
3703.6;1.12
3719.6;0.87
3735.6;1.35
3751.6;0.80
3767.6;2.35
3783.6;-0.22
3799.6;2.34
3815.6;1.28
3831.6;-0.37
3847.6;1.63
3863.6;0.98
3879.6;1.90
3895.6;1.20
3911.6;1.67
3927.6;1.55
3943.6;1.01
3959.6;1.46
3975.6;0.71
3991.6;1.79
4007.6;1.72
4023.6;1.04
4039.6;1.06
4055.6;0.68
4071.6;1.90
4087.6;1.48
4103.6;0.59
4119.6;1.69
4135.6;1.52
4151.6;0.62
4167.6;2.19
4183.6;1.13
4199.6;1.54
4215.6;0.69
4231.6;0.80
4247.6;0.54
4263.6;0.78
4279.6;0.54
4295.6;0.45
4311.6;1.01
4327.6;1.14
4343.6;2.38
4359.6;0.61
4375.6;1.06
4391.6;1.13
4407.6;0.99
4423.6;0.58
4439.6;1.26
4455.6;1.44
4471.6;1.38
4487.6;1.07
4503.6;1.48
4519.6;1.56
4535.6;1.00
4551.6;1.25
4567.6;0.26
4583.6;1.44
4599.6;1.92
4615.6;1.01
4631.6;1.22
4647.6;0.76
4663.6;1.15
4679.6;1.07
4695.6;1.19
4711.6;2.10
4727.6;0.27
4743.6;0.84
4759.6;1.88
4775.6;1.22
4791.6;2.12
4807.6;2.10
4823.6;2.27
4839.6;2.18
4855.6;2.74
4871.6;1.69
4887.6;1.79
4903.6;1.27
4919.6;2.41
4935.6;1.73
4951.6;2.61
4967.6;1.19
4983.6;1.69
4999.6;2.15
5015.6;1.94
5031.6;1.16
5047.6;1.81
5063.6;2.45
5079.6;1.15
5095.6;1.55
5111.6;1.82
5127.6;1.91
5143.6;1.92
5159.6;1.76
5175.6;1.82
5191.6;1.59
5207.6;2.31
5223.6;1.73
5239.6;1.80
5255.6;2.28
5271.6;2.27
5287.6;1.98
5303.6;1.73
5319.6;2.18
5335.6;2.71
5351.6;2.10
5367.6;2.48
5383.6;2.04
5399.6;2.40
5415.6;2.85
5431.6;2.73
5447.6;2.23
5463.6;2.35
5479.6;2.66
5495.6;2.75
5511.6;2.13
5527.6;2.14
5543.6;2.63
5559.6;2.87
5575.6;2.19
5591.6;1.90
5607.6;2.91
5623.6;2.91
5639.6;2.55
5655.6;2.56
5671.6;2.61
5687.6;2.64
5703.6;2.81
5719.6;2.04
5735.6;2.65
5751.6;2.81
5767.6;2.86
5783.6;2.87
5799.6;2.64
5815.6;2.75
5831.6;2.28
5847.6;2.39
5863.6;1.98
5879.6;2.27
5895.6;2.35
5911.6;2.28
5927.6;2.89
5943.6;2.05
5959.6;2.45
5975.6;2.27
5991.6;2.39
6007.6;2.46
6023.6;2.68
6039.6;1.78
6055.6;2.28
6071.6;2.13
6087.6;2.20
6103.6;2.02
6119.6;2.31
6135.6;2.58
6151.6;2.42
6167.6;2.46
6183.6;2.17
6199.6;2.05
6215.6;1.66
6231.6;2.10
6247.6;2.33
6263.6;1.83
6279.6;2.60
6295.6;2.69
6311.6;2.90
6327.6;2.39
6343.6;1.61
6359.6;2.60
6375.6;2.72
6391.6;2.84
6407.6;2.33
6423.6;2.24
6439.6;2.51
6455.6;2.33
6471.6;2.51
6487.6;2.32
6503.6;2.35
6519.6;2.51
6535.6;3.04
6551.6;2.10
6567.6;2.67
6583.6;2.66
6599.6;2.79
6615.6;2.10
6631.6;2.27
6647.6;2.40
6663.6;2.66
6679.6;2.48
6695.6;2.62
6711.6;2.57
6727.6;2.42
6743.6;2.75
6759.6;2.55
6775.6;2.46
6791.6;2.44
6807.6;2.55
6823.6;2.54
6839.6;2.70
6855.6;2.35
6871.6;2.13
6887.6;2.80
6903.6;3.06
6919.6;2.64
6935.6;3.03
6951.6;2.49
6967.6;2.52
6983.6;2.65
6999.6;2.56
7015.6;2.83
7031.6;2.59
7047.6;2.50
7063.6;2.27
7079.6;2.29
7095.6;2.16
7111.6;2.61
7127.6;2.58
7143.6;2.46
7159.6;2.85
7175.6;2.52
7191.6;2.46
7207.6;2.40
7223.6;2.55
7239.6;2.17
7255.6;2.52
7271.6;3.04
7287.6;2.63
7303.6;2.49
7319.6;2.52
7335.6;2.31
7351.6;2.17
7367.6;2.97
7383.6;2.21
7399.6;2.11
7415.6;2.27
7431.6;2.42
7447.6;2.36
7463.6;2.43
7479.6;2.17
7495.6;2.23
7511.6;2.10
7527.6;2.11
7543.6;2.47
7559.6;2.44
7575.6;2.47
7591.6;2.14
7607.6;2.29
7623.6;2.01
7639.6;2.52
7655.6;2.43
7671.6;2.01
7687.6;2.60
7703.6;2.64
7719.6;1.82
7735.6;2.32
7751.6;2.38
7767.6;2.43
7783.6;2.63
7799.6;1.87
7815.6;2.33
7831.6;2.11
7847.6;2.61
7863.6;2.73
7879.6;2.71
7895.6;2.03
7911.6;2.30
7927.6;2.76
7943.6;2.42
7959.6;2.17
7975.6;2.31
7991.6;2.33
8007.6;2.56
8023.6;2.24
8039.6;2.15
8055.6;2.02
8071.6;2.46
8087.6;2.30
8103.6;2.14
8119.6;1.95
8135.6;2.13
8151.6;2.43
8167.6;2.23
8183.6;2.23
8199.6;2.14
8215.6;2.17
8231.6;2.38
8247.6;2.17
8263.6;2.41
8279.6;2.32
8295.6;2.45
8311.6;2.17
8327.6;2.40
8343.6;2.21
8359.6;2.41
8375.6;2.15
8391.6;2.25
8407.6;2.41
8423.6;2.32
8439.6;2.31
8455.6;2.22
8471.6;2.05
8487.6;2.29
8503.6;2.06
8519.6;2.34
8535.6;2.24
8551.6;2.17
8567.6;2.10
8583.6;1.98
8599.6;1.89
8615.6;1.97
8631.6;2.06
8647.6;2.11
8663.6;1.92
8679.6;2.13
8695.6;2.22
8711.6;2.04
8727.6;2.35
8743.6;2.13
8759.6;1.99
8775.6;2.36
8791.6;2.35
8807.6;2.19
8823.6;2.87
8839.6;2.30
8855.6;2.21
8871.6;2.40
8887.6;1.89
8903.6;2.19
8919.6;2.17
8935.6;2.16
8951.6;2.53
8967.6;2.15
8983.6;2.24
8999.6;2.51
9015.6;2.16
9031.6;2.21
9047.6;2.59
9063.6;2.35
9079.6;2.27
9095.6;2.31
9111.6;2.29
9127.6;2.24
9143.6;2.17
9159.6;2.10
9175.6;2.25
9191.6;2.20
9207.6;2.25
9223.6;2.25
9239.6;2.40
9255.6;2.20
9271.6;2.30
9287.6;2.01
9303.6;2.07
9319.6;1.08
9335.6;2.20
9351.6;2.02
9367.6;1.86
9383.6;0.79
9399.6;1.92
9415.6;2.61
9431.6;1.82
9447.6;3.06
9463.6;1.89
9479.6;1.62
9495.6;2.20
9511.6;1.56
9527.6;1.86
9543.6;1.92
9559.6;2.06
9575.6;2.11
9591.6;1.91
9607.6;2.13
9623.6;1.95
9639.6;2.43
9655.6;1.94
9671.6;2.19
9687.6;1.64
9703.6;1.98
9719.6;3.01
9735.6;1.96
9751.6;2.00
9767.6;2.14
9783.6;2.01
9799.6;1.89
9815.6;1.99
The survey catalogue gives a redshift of 0.20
